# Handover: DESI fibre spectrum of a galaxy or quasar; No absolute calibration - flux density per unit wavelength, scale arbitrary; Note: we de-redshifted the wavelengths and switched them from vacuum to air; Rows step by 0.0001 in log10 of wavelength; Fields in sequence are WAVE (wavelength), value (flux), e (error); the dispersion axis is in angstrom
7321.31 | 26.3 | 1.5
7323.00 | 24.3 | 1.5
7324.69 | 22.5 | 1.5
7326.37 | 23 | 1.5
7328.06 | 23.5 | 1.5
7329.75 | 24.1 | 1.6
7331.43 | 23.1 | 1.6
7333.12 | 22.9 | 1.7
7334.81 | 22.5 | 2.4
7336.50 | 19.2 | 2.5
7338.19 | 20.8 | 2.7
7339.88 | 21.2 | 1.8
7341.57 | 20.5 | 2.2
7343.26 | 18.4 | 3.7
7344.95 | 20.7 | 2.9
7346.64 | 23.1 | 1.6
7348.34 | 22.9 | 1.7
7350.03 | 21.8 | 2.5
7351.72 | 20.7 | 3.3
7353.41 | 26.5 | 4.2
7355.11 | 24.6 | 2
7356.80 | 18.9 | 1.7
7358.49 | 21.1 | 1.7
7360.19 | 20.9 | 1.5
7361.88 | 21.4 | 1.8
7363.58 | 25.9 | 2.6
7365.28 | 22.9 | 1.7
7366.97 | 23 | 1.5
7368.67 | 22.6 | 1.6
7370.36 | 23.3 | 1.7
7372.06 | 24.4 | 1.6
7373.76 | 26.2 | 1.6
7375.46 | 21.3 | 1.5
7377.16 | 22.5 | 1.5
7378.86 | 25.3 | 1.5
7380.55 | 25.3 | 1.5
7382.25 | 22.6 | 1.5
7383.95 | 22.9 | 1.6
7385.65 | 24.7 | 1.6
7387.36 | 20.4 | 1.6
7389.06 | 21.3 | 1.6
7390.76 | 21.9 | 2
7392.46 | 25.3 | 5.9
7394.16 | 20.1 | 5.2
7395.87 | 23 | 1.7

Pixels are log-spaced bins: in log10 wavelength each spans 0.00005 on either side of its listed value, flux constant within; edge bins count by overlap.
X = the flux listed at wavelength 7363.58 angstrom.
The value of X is 25.9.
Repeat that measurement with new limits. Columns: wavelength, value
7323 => 24.3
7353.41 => 26.5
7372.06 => 24.4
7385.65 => 24.7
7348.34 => 22.9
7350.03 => 21.8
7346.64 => 23.1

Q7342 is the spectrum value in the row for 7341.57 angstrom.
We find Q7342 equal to 20.5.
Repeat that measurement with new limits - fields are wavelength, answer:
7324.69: 22.5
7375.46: 21.3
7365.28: 22.9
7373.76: 26.2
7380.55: 25.3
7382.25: 22.6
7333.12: 22.9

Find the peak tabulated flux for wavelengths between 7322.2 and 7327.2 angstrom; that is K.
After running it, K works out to 24.3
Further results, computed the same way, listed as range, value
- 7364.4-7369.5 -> 23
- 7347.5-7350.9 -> 22.9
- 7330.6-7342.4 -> 23.1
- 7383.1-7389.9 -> 24.7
